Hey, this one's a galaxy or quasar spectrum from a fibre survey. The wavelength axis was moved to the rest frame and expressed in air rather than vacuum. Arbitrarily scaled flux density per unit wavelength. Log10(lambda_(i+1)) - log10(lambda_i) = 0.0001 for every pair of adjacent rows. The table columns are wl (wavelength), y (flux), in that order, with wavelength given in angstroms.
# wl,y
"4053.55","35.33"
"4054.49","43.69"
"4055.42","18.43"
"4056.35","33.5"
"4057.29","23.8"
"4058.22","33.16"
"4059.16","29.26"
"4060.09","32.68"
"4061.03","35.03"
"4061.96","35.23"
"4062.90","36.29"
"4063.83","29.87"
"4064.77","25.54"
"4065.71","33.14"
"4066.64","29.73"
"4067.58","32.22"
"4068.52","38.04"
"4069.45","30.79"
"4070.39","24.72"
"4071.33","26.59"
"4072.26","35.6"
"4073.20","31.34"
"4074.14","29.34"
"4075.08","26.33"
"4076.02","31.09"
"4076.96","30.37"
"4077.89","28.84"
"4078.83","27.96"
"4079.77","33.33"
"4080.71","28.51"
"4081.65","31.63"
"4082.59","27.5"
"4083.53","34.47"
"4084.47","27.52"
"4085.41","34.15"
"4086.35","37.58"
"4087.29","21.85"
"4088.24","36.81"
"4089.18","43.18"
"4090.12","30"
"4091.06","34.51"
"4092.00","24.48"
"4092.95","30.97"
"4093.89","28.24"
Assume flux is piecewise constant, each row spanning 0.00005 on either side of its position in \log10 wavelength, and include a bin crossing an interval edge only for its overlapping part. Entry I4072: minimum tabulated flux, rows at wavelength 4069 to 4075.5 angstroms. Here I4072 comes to 24.72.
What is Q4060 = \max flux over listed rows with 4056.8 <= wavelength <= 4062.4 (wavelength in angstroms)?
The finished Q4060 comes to 35.23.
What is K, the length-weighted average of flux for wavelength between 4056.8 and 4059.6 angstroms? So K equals 28.7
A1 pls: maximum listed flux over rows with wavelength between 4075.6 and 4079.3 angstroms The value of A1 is 31.09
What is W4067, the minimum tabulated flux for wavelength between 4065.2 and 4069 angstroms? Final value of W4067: 29.73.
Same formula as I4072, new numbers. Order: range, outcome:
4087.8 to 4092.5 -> 24.48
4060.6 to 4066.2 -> 25.54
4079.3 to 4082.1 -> 28.51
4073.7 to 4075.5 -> 26.33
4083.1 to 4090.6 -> 21.85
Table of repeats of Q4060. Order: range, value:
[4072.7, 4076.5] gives 31.34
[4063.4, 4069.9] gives 38.04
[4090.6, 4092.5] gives 34.51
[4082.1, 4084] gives 34.47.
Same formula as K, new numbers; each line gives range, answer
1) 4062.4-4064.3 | 33.1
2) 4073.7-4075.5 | 27.8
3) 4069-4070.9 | 27.6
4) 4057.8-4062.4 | 33.1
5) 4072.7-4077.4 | 29.7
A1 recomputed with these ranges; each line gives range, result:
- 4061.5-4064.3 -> 36.29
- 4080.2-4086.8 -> 37.58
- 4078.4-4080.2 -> 33.33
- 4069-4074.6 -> 35.6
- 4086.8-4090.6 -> 43.18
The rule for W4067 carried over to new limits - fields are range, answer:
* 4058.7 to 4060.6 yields 29.26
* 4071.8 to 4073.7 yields 31.34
